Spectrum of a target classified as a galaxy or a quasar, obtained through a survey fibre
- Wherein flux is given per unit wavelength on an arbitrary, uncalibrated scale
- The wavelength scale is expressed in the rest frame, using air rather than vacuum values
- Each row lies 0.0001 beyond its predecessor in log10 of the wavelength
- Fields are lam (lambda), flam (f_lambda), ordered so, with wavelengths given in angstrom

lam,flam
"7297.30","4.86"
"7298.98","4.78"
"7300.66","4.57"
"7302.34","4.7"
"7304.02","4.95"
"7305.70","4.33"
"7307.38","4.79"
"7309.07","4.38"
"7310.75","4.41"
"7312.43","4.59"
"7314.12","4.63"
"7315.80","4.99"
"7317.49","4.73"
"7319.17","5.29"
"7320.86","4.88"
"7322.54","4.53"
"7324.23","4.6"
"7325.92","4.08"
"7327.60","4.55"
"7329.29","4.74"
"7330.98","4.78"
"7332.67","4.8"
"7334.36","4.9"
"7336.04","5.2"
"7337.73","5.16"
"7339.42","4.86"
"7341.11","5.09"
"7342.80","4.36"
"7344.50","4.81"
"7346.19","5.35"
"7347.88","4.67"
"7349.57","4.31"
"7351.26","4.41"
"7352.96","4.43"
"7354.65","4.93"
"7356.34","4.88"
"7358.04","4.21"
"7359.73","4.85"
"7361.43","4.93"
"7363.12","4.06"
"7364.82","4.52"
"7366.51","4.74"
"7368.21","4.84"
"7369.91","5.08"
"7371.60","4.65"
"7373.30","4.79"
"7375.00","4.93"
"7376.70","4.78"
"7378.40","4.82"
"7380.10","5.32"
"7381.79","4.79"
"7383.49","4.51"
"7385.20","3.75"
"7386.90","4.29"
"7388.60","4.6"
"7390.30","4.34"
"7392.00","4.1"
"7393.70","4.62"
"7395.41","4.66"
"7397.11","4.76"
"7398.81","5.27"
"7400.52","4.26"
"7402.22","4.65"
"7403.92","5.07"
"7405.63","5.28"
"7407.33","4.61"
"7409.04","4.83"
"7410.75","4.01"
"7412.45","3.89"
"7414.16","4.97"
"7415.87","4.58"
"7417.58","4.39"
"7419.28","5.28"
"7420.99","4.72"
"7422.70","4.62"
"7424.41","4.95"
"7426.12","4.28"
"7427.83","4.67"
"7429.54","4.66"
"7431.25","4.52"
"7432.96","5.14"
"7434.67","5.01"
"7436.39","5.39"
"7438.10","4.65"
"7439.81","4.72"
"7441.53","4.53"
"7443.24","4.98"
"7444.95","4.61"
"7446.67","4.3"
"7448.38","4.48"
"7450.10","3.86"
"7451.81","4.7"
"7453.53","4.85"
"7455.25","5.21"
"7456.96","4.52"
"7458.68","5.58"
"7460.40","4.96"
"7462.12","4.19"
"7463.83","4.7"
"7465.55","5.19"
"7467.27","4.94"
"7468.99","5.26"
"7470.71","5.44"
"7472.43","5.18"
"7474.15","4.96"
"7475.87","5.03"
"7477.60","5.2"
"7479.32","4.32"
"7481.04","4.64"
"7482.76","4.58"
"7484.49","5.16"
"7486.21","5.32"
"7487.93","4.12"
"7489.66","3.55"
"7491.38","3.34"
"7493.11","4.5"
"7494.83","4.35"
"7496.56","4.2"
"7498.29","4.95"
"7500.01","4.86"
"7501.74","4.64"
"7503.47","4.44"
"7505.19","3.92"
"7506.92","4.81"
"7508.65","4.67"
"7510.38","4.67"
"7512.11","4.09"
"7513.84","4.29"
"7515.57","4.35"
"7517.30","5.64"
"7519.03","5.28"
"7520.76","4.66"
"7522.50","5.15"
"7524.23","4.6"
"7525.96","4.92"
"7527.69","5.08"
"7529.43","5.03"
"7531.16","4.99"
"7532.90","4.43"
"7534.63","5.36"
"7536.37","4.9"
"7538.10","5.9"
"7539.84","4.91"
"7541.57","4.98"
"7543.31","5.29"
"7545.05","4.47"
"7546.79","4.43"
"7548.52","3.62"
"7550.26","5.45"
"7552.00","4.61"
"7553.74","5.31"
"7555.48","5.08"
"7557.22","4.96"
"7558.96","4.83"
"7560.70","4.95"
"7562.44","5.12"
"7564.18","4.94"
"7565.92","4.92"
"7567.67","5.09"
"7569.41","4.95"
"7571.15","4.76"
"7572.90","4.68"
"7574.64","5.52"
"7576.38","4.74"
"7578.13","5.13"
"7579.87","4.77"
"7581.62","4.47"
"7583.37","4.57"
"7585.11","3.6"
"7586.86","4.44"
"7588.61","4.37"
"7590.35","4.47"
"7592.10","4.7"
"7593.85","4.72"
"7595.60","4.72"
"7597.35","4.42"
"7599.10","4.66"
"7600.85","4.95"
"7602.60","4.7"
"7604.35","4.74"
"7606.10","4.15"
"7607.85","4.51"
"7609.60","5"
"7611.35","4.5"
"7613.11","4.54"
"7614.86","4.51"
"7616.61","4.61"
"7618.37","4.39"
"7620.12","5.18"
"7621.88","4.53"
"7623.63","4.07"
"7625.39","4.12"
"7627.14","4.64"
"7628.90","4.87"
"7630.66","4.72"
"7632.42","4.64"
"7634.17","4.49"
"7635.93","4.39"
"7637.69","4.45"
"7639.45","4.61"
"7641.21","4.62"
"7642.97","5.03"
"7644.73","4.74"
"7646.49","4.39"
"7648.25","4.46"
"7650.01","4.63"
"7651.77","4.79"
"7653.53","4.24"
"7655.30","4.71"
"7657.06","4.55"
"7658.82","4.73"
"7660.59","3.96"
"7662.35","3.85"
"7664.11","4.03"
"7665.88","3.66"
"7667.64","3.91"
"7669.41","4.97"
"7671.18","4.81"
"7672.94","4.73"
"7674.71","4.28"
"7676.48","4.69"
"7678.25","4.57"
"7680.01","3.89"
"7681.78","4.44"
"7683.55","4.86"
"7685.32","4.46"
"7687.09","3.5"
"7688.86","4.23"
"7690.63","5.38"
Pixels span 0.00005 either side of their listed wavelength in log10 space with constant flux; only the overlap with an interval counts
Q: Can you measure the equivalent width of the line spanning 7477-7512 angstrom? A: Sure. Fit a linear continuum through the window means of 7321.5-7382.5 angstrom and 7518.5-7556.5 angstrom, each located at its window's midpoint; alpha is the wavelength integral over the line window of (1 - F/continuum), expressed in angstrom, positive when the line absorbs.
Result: 2.8 angstrom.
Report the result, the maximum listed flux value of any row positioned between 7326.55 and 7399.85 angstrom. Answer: 5.35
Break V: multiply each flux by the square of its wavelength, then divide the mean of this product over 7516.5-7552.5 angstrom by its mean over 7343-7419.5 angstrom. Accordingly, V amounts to 1.11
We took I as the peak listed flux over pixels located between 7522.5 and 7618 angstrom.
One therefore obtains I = 5.9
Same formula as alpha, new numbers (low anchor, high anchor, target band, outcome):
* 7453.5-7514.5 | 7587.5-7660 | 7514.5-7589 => -3.7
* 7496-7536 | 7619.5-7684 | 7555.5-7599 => -1.1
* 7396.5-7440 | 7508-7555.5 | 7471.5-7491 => 0.4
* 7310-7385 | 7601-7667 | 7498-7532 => -1.1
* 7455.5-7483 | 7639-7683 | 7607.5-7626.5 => 0.1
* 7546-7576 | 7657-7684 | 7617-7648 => -0.2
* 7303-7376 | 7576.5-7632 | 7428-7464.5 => -0.6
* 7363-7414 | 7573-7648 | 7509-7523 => -0.4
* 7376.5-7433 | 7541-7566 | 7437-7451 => 0.5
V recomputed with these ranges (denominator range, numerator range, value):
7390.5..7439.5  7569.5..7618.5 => 1.03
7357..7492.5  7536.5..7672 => 1.04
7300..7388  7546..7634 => 1.06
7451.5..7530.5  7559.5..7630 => 1.01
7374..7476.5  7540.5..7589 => 1.05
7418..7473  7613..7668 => 0.98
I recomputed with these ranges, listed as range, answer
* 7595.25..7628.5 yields 5.18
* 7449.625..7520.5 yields 5.64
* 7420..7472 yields 5.58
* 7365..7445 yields 5.39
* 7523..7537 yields 5.36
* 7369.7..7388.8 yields 5.32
